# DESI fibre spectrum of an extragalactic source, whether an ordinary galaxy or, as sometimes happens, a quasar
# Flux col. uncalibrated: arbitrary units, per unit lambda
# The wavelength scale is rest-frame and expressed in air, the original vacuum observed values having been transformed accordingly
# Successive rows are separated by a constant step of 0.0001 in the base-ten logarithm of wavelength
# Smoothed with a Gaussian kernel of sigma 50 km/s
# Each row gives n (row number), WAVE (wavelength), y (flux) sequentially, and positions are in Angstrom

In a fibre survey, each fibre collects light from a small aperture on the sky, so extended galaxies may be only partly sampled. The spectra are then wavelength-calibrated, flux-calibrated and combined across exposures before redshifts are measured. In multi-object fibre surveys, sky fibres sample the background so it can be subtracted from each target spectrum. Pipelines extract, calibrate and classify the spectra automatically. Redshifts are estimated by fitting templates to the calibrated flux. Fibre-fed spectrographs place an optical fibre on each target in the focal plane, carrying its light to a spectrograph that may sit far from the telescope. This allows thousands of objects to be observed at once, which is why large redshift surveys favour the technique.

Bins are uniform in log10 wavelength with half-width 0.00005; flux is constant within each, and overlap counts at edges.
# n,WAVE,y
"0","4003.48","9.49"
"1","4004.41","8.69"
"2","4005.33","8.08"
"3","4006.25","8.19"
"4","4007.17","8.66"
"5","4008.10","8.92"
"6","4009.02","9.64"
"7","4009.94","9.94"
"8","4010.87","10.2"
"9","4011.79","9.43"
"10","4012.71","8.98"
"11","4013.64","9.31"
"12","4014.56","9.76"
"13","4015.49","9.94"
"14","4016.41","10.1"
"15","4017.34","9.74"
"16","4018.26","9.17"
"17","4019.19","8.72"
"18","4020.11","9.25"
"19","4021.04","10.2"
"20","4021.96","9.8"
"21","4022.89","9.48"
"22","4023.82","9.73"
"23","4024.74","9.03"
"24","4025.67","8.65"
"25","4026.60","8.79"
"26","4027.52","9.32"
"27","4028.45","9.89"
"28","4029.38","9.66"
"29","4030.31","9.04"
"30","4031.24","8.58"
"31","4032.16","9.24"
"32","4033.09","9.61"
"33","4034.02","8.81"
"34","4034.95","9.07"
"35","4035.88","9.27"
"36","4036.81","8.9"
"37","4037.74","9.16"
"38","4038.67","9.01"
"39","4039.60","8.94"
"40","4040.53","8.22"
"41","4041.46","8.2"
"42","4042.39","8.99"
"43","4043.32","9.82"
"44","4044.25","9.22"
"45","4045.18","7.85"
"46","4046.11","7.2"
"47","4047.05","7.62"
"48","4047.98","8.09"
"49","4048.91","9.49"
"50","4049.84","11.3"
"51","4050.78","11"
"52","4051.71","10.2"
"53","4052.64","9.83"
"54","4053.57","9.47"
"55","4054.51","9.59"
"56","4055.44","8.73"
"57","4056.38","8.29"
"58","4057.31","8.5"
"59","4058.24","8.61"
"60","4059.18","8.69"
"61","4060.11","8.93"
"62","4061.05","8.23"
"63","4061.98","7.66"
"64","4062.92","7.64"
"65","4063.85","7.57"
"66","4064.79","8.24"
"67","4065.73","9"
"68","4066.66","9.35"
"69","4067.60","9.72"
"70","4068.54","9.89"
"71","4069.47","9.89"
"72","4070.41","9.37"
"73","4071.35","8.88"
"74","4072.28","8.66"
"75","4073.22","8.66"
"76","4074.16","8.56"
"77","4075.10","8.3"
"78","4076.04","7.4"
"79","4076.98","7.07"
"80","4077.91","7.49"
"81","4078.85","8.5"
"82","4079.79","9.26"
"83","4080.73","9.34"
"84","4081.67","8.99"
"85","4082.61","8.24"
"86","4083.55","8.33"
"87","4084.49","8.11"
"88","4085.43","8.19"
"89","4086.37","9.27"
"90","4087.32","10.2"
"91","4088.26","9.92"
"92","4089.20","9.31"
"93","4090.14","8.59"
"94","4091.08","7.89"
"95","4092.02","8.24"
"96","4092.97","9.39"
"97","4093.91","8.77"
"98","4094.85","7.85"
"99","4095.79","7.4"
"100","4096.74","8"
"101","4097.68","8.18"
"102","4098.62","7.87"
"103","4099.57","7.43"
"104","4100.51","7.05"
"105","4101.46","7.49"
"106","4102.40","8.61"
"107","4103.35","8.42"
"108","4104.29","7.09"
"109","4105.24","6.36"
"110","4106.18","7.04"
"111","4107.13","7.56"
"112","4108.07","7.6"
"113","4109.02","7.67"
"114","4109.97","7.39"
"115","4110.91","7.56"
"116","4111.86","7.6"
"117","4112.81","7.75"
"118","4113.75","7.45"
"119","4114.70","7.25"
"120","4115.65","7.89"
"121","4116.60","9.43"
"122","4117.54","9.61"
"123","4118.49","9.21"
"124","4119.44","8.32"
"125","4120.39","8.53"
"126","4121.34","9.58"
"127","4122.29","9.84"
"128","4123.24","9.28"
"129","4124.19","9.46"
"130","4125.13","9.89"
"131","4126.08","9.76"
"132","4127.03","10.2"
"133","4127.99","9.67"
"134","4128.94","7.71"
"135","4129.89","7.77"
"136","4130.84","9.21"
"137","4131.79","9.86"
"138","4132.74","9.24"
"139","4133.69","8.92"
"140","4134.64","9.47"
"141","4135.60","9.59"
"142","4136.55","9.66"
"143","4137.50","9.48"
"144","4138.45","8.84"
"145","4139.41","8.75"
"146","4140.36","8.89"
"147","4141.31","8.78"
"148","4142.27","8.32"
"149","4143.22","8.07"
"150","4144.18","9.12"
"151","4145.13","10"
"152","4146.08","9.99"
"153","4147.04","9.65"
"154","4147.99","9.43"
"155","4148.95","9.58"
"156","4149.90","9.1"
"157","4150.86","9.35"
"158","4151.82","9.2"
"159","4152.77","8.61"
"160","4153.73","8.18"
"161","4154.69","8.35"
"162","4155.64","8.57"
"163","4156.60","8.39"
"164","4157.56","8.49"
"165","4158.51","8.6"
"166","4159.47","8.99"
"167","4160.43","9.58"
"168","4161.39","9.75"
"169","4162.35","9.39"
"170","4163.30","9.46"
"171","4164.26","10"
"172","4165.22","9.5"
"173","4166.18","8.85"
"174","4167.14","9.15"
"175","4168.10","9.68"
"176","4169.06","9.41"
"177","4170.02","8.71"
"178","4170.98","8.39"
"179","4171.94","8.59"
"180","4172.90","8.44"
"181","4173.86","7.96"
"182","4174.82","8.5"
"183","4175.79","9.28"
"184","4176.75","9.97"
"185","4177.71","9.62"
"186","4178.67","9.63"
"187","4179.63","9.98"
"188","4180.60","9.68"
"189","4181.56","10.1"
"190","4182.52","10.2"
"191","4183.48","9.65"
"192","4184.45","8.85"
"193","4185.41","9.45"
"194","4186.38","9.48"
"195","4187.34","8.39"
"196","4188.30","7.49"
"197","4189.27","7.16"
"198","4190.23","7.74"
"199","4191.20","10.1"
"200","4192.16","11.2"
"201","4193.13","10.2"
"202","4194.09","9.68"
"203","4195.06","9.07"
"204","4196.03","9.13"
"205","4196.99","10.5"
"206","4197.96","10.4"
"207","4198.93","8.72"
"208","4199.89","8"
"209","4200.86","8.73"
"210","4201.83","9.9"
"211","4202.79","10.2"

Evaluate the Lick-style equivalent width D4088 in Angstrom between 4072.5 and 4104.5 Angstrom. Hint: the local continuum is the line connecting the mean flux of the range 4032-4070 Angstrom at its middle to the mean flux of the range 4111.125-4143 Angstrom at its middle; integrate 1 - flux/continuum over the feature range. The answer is 2.1 Angstrom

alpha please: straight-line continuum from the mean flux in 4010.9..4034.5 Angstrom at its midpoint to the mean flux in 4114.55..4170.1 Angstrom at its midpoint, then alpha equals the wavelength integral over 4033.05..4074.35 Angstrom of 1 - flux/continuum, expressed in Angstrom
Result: 1.7 Angstrom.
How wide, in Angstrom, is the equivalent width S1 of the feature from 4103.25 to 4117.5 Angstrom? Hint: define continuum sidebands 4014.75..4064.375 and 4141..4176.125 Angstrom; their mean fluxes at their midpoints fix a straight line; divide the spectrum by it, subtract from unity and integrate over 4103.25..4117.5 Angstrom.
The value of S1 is 2.2 Angstrom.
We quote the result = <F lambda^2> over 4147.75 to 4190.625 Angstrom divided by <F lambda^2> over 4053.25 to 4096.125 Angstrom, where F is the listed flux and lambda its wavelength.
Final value 1.09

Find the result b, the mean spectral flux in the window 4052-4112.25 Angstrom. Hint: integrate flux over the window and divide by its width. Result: 8.39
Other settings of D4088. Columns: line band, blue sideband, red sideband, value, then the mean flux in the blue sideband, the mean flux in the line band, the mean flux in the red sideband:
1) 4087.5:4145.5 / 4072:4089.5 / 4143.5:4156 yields 2.26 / 8.61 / 8.55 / 9.15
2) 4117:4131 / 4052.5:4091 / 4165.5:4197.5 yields -0.38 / 8.73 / 9.21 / 9.22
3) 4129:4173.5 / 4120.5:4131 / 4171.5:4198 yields 1.08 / 9.28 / 9.06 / 9.28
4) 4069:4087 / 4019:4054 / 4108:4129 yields 0.72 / 9.18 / 8.57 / 8.67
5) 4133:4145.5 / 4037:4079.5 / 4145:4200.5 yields 0.01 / 8.78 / 9.06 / 9.19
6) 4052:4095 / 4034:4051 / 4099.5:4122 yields -1.25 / 8.93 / 8.72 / 7.94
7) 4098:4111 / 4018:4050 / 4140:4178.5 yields 2.20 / 9.04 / 7.52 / 9.05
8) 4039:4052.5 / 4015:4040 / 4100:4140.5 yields 0.18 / 9.3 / 9.03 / 8.56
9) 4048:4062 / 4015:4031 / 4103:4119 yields -0.64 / 9.43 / 9.25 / 7.82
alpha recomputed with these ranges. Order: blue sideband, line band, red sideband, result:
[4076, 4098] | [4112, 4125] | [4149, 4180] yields 0.0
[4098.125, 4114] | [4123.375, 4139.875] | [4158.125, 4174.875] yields -2.2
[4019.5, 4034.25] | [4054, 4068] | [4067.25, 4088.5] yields 0.6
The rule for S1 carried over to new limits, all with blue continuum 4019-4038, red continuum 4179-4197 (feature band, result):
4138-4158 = 0.8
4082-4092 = 0.5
